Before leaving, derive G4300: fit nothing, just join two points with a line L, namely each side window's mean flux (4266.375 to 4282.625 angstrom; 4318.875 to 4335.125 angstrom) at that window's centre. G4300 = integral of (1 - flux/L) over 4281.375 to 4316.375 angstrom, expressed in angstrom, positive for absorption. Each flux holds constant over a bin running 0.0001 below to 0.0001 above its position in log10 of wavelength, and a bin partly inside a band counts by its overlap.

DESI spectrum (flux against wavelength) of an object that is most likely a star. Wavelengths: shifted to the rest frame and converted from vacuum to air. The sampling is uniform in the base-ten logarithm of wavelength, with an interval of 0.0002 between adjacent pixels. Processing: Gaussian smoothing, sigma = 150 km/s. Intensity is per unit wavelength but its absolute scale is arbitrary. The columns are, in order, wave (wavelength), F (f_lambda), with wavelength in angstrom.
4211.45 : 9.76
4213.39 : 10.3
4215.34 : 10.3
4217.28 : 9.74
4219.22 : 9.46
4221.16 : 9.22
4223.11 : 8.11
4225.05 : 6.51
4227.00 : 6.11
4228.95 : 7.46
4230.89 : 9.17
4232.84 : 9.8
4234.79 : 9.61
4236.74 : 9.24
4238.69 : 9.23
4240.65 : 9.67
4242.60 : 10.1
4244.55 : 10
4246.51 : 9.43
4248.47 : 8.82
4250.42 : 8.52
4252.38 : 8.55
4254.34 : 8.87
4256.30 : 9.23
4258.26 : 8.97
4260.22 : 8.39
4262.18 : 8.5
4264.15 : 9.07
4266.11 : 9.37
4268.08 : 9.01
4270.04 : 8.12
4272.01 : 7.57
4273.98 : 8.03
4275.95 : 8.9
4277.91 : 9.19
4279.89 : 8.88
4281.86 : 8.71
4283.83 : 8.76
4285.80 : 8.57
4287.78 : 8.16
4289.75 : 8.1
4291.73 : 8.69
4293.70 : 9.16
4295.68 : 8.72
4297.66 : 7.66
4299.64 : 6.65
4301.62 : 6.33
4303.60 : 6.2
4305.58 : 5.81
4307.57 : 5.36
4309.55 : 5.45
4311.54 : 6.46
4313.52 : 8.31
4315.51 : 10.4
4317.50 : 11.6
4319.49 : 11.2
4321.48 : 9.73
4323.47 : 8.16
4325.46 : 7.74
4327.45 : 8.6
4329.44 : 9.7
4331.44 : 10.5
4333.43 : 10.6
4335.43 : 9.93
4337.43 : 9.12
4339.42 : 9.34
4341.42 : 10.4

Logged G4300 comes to 5.4 angstrom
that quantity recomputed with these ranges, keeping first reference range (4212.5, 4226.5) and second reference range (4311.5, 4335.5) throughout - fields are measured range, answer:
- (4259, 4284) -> 1.66 angstrom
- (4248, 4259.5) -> 0.44 angstrom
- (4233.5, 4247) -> -0.78 angstrom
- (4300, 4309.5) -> 3.55 angstrom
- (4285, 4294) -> 0.85 angstrom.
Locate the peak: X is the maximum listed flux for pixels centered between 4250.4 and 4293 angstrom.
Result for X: 9.37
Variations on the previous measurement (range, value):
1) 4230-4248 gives 10.1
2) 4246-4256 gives 9.43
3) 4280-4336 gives 11.6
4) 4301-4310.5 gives 6.33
